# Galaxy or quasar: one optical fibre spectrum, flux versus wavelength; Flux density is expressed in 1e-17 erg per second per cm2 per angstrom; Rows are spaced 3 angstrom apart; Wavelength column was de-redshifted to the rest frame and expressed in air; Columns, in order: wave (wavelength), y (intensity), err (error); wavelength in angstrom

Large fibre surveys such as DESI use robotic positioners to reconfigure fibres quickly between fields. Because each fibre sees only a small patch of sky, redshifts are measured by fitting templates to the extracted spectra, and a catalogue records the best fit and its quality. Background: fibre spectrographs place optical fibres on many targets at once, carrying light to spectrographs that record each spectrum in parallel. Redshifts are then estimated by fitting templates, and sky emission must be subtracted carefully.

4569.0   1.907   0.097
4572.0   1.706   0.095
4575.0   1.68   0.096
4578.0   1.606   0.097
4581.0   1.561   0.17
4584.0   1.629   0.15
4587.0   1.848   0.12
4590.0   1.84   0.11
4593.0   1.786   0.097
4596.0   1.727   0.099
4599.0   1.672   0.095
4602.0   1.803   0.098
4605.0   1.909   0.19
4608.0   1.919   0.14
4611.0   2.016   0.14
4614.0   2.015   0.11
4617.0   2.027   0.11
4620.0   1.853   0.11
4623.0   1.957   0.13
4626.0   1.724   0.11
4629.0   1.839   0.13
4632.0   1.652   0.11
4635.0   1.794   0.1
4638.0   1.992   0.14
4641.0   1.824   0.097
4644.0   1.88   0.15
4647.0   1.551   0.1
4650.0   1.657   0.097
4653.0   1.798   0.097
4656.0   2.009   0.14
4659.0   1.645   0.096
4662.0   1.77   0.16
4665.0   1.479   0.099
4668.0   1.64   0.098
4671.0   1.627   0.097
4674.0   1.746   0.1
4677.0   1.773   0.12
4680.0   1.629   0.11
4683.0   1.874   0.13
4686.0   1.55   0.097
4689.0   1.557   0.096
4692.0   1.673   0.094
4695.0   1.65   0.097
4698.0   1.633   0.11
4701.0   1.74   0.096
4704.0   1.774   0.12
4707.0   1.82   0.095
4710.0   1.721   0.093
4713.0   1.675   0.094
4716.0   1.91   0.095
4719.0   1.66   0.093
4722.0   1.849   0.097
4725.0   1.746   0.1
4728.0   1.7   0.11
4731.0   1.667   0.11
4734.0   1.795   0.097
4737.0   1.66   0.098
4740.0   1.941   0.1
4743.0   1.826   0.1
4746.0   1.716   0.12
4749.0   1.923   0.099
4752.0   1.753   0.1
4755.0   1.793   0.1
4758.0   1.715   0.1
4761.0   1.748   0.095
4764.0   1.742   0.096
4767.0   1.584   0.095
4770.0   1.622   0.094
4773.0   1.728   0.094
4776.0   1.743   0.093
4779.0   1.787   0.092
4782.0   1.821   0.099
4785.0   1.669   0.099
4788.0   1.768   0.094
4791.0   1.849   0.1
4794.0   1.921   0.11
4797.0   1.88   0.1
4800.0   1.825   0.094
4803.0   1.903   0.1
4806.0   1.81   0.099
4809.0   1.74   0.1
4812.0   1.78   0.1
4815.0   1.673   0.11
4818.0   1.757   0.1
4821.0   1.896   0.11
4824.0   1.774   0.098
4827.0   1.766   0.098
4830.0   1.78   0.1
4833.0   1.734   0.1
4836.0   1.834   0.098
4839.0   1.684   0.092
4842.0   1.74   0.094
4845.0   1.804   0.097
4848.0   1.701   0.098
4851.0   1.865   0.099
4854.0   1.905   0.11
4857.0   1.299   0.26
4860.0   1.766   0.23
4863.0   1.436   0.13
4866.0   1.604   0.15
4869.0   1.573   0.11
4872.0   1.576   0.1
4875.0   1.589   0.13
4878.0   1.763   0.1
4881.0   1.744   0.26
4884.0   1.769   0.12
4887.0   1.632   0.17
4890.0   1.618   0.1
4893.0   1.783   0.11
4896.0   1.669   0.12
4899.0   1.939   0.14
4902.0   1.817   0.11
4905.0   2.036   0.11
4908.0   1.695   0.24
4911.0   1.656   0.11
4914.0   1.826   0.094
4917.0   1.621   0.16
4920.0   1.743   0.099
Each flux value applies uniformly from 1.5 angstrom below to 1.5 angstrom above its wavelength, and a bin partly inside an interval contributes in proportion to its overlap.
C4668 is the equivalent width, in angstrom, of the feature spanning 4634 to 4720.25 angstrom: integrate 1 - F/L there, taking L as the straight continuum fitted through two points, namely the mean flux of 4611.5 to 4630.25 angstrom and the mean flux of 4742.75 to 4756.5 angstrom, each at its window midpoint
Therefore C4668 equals 6.3 angstrom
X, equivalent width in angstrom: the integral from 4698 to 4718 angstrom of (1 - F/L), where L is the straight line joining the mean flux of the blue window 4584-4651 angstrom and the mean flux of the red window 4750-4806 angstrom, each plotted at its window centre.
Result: 0.4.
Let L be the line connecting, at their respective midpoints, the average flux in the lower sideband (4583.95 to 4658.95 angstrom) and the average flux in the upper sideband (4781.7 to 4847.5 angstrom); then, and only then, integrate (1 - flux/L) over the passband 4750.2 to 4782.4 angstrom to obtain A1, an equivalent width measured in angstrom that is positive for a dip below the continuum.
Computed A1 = 1.25 angstrom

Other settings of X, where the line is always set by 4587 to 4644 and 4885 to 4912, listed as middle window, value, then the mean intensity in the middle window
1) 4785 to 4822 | -0.3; 1.81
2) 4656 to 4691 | 3.0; 1.68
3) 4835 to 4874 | 2.3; 1.67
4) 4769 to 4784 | 0.5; 1.74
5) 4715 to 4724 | 0.1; 1.8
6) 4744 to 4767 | 0.6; 1.76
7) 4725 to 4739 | 0.8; 1.72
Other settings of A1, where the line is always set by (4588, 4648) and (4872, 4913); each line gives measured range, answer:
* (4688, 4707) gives 1.3 angstrom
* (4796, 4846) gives -0.5 angstrom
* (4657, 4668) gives 1.1 angstrom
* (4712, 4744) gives 0.6 angstrom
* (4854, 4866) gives 1.3 angstrom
